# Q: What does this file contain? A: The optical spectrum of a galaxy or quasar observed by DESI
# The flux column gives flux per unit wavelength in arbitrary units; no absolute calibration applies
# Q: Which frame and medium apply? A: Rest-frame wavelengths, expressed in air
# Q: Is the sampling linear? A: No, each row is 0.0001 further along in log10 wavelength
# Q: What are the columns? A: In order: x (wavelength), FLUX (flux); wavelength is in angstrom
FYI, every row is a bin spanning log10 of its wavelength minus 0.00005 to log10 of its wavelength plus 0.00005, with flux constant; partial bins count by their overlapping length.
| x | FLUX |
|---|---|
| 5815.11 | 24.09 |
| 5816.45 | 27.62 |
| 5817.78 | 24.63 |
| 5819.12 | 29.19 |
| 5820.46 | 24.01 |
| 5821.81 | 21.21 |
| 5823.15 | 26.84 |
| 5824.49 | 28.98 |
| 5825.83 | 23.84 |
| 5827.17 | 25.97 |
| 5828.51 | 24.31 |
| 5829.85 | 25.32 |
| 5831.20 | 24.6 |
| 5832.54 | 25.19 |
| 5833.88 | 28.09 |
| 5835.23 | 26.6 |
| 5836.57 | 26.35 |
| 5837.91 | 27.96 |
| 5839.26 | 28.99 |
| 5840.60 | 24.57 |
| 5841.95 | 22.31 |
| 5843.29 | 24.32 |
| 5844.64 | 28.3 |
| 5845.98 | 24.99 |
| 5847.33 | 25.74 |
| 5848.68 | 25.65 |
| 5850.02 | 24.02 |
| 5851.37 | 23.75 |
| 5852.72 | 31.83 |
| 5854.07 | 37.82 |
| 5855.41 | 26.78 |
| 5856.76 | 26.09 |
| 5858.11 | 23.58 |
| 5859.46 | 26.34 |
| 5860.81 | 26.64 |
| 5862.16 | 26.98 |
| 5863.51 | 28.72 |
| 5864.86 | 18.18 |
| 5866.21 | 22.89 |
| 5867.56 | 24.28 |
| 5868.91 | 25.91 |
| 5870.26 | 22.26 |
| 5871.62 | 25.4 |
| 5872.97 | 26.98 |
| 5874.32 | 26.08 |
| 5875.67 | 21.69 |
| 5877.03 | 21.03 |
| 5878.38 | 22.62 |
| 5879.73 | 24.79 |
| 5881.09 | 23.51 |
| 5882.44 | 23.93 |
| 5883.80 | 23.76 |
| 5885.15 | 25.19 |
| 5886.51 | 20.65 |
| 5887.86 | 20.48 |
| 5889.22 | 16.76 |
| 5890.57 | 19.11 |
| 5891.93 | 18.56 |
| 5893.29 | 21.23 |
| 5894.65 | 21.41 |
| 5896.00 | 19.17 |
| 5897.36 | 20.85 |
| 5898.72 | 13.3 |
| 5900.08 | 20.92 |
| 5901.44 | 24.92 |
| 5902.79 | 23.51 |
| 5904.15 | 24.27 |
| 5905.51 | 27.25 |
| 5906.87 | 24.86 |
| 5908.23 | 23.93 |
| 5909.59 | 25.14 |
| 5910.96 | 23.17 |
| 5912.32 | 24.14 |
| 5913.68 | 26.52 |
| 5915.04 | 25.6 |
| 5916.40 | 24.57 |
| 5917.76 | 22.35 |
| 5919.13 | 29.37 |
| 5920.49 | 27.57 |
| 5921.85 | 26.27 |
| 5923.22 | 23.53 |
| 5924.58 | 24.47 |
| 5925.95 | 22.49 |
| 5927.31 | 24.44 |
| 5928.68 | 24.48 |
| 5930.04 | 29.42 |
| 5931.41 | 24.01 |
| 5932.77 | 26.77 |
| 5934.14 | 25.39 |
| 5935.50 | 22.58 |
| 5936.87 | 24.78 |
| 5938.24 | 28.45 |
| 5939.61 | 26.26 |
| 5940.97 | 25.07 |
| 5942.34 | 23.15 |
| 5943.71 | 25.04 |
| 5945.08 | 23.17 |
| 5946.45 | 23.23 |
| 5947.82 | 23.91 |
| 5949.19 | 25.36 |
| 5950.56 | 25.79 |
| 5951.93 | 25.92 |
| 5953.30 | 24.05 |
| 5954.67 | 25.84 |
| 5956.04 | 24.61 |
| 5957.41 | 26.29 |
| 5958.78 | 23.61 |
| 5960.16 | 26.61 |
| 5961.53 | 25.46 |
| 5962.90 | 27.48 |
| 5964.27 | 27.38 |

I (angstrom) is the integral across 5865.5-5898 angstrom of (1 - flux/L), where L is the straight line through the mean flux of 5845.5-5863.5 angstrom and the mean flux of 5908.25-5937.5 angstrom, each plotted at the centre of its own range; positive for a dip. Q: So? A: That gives 4.7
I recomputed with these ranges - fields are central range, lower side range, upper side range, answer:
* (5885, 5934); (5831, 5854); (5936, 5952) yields 4.0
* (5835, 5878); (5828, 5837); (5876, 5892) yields -3.2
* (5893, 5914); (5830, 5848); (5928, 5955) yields 2.2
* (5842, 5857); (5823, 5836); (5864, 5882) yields -1.3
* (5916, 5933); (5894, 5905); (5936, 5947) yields -1.4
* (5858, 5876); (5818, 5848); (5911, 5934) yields 0.6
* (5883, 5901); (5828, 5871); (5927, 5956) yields 3.8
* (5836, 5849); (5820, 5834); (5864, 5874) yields -0.6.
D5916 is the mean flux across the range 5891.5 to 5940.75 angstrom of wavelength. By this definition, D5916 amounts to 24.1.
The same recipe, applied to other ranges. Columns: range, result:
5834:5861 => 26.7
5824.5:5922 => 24.5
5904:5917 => 25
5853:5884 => 25.2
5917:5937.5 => 25.2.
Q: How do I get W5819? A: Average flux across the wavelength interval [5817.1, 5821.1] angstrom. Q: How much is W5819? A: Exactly 26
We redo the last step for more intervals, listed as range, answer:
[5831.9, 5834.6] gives 26.6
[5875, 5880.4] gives 22.5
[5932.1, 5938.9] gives 25.6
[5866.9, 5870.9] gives 24.2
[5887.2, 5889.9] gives 18.6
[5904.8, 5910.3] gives 25.2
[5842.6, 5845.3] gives 26.3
